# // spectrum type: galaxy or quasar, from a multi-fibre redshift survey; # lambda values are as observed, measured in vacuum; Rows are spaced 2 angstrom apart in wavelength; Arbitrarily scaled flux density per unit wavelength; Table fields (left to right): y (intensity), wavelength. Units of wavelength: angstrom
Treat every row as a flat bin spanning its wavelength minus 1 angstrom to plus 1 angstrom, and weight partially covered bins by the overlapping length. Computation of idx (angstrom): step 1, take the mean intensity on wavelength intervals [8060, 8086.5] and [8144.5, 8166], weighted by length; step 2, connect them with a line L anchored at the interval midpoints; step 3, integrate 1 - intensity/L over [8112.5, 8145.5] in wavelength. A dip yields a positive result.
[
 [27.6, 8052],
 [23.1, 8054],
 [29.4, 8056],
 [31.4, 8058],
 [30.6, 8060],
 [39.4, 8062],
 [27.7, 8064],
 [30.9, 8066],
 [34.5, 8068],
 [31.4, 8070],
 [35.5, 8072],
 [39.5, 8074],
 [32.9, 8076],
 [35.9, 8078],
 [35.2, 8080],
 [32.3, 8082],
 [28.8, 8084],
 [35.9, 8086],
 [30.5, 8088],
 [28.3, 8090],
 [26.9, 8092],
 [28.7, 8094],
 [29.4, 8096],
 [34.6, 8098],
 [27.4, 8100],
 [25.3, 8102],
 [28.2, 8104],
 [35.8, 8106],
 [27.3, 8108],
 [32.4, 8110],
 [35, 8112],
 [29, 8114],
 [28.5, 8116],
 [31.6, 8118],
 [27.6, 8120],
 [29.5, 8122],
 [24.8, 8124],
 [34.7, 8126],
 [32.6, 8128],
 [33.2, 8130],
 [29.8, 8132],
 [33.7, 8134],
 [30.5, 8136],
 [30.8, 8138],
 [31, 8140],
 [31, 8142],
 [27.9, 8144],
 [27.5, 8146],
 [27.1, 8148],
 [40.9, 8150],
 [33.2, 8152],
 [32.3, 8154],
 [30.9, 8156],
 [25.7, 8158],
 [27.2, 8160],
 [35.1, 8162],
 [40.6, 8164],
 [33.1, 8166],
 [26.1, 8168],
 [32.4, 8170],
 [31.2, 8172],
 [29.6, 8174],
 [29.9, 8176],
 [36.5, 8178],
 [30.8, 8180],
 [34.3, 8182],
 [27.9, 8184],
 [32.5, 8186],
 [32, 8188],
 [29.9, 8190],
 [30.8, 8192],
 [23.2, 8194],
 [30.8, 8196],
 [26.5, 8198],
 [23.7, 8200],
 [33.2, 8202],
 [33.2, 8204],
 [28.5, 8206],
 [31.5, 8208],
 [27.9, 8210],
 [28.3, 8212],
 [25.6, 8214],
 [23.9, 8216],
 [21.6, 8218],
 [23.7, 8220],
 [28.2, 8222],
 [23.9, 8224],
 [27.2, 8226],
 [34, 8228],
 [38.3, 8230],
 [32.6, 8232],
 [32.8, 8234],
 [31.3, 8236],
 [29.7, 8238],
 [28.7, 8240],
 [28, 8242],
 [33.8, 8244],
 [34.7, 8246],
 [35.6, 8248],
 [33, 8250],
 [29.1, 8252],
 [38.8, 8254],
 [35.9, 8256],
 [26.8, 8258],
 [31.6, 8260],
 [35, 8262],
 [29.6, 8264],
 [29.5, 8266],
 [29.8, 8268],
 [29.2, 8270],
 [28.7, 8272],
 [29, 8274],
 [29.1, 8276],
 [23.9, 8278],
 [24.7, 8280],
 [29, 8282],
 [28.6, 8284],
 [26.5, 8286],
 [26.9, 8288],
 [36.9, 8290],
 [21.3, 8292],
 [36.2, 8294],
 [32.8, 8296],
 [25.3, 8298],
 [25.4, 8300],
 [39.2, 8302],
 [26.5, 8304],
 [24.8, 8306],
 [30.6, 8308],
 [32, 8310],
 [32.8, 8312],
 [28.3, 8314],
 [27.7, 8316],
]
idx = 2.2 angstrom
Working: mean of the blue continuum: 33.7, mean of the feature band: 30.4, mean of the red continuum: 32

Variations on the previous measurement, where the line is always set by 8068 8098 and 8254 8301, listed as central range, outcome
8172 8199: 0.4 angstrom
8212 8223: 2.0 angstrom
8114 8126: 1.1 angstrom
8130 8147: 0.6 angstrom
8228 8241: -1.0 angstrom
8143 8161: 0.6 angstrom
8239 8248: -0.6 angstrom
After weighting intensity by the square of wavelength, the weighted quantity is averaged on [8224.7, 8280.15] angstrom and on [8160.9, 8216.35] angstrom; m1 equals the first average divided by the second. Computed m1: 1.04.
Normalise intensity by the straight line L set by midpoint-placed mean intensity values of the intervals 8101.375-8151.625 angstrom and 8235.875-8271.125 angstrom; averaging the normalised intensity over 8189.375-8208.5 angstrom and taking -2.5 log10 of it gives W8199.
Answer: 0.079 mag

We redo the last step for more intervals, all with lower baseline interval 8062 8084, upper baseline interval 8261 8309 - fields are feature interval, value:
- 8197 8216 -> 0.09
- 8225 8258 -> -0.09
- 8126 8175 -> 0.02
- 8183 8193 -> 0.02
